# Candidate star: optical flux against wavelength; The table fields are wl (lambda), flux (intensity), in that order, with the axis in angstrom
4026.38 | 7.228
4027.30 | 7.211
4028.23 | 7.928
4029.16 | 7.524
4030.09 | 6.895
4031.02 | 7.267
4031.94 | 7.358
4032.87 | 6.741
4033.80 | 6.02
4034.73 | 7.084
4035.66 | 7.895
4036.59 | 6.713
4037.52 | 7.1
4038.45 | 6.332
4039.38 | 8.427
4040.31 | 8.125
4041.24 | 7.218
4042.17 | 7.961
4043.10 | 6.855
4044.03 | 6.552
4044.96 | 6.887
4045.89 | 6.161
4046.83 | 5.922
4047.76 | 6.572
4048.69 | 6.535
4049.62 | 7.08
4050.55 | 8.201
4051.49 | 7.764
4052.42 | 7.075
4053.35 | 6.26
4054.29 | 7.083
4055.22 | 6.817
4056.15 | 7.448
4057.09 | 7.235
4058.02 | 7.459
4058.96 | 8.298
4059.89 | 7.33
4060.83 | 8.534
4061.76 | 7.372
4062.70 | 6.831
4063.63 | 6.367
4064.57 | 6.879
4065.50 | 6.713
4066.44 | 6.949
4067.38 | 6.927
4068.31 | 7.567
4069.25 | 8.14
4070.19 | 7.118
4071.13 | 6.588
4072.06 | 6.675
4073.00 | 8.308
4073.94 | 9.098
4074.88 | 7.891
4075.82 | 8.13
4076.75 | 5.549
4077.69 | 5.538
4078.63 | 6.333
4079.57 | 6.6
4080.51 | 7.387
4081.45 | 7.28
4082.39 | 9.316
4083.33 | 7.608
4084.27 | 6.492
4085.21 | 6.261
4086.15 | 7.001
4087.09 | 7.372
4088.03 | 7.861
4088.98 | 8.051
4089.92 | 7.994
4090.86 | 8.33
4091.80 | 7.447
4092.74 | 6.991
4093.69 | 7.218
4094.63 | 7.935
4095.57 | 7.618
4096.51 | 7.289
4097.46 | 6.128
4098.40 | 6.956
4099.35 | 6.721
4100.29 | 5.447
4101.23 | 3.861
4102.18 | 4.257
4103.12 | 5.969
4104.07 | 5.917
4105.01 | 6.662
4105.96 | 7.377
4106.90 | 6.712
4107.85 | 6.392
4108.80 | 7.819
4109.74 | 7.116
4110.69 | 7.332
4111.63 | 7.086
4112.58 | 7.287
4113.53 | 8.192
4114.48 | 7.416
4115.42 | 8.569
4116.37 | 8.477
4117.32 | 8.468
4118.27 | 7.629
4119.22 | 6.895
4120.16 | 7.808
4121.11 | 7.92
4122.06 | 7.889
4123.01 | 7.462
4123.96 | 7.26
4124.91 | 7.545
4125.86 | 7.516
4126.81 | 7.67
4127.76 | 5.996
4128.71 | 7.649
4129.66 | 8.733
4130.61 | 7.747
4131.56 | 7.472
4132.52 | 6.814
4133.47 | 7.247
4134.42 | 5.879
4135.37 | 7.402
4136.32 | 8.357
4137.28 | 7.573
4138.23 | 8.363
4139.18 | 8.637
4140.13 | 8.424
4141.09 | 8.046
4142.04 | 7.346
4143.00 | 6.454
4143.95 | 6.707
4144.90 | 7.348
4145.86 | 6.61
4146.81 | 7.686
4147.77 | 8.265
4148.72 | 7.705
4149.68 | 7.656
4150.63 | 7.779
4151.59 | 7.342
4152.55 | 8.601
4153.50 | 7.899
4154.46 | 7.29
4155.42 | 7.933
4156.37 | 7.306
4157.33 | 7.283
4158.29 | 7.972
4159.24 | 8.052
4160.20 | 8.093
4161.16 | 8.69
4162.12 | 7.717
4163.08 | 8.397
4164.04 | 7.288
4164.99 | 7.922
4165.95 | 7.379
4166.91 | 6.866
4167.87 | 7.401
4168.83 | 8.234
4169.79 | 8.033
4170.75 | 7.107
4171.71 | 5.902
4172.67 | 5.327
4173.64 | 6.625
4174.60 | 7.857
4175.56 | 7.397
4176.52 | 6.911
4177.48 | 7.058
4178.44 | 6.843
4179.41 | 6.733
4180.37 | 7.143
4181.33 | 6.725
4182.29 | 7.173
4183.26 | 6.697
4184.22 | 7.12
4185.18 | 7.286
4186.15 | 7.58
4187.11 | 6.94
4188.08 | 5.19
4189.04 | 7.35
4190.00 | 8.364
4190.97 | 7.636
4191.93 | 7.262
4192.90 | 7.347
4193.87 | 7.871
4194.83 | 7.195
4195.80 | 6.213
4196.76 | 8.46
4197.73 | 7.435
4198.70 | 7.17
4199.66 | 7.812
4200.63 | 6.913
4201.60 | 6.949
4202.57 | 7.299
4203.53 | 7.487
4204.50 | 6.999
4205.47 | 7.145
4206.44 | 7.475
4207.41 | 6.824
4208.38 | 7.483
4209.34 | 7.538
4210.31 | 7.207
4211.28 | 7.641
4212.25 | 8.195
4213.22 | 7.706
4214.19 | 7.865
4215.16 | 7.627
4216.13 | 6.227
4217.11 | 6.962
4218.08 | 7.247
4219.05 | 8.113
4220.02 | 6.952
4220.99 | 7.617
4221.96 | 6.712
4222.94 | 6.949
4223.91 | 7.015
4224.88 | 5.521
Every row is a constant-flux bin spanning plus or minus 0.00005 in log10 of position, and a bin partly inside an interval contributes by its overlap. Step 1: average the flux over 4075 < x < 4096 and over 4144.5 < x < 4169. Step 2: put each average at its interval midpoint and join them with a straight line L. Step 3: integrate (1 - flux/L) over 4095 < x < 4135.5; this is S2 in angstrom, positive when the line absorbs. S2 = 2.0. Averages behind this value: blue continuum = 7.3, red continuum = 7.71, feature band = 7.11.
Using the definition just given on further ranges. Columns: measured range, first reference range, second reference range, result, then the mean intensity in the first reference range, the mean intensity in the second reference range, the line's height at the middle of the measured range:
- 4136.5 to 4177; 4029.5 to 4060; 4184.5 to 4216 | -1.58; 7.11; 7.35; 7.28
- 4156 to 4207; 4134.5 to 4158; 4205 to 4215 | 1.87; 7.64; 7.52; 7.57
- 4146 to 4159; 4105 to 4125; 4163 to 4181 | -0.79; 7.53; 7.15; 7.28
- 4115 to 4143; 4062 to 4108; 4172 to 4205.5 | -2.45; 6.99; 7.12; 7.04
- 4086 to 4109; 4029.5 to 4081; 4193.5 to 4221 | 1.14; 7.13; 7.36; 7.2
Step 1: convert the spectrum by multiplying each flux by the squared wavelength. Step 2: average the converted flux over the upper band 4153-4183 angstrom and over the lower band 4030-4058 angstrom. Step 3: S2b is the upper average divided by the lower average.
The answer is 1.1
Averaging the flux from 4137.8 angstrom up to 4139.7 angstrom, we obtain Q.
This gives 8.53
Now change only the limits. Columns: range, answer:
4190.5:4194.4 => 7.53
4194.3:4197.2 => 7.3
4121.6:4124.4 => 7.54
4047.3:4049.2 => 6.58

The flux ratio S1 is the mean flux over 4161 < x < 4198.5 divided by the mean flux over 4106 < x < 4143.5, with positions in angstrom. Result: 0.96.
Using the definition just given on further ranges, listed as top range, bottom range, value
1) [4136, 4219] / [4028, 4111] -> 1.05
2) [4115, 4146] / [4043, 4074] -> 1.06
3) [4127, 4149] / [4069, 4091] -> 1.02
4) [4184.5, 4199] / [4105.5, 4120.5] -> 0.97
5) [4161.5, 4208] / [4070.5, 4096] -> 0.98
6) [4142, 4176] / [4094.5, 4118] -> 1.08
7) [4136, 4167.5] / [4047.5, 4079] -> 1.07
